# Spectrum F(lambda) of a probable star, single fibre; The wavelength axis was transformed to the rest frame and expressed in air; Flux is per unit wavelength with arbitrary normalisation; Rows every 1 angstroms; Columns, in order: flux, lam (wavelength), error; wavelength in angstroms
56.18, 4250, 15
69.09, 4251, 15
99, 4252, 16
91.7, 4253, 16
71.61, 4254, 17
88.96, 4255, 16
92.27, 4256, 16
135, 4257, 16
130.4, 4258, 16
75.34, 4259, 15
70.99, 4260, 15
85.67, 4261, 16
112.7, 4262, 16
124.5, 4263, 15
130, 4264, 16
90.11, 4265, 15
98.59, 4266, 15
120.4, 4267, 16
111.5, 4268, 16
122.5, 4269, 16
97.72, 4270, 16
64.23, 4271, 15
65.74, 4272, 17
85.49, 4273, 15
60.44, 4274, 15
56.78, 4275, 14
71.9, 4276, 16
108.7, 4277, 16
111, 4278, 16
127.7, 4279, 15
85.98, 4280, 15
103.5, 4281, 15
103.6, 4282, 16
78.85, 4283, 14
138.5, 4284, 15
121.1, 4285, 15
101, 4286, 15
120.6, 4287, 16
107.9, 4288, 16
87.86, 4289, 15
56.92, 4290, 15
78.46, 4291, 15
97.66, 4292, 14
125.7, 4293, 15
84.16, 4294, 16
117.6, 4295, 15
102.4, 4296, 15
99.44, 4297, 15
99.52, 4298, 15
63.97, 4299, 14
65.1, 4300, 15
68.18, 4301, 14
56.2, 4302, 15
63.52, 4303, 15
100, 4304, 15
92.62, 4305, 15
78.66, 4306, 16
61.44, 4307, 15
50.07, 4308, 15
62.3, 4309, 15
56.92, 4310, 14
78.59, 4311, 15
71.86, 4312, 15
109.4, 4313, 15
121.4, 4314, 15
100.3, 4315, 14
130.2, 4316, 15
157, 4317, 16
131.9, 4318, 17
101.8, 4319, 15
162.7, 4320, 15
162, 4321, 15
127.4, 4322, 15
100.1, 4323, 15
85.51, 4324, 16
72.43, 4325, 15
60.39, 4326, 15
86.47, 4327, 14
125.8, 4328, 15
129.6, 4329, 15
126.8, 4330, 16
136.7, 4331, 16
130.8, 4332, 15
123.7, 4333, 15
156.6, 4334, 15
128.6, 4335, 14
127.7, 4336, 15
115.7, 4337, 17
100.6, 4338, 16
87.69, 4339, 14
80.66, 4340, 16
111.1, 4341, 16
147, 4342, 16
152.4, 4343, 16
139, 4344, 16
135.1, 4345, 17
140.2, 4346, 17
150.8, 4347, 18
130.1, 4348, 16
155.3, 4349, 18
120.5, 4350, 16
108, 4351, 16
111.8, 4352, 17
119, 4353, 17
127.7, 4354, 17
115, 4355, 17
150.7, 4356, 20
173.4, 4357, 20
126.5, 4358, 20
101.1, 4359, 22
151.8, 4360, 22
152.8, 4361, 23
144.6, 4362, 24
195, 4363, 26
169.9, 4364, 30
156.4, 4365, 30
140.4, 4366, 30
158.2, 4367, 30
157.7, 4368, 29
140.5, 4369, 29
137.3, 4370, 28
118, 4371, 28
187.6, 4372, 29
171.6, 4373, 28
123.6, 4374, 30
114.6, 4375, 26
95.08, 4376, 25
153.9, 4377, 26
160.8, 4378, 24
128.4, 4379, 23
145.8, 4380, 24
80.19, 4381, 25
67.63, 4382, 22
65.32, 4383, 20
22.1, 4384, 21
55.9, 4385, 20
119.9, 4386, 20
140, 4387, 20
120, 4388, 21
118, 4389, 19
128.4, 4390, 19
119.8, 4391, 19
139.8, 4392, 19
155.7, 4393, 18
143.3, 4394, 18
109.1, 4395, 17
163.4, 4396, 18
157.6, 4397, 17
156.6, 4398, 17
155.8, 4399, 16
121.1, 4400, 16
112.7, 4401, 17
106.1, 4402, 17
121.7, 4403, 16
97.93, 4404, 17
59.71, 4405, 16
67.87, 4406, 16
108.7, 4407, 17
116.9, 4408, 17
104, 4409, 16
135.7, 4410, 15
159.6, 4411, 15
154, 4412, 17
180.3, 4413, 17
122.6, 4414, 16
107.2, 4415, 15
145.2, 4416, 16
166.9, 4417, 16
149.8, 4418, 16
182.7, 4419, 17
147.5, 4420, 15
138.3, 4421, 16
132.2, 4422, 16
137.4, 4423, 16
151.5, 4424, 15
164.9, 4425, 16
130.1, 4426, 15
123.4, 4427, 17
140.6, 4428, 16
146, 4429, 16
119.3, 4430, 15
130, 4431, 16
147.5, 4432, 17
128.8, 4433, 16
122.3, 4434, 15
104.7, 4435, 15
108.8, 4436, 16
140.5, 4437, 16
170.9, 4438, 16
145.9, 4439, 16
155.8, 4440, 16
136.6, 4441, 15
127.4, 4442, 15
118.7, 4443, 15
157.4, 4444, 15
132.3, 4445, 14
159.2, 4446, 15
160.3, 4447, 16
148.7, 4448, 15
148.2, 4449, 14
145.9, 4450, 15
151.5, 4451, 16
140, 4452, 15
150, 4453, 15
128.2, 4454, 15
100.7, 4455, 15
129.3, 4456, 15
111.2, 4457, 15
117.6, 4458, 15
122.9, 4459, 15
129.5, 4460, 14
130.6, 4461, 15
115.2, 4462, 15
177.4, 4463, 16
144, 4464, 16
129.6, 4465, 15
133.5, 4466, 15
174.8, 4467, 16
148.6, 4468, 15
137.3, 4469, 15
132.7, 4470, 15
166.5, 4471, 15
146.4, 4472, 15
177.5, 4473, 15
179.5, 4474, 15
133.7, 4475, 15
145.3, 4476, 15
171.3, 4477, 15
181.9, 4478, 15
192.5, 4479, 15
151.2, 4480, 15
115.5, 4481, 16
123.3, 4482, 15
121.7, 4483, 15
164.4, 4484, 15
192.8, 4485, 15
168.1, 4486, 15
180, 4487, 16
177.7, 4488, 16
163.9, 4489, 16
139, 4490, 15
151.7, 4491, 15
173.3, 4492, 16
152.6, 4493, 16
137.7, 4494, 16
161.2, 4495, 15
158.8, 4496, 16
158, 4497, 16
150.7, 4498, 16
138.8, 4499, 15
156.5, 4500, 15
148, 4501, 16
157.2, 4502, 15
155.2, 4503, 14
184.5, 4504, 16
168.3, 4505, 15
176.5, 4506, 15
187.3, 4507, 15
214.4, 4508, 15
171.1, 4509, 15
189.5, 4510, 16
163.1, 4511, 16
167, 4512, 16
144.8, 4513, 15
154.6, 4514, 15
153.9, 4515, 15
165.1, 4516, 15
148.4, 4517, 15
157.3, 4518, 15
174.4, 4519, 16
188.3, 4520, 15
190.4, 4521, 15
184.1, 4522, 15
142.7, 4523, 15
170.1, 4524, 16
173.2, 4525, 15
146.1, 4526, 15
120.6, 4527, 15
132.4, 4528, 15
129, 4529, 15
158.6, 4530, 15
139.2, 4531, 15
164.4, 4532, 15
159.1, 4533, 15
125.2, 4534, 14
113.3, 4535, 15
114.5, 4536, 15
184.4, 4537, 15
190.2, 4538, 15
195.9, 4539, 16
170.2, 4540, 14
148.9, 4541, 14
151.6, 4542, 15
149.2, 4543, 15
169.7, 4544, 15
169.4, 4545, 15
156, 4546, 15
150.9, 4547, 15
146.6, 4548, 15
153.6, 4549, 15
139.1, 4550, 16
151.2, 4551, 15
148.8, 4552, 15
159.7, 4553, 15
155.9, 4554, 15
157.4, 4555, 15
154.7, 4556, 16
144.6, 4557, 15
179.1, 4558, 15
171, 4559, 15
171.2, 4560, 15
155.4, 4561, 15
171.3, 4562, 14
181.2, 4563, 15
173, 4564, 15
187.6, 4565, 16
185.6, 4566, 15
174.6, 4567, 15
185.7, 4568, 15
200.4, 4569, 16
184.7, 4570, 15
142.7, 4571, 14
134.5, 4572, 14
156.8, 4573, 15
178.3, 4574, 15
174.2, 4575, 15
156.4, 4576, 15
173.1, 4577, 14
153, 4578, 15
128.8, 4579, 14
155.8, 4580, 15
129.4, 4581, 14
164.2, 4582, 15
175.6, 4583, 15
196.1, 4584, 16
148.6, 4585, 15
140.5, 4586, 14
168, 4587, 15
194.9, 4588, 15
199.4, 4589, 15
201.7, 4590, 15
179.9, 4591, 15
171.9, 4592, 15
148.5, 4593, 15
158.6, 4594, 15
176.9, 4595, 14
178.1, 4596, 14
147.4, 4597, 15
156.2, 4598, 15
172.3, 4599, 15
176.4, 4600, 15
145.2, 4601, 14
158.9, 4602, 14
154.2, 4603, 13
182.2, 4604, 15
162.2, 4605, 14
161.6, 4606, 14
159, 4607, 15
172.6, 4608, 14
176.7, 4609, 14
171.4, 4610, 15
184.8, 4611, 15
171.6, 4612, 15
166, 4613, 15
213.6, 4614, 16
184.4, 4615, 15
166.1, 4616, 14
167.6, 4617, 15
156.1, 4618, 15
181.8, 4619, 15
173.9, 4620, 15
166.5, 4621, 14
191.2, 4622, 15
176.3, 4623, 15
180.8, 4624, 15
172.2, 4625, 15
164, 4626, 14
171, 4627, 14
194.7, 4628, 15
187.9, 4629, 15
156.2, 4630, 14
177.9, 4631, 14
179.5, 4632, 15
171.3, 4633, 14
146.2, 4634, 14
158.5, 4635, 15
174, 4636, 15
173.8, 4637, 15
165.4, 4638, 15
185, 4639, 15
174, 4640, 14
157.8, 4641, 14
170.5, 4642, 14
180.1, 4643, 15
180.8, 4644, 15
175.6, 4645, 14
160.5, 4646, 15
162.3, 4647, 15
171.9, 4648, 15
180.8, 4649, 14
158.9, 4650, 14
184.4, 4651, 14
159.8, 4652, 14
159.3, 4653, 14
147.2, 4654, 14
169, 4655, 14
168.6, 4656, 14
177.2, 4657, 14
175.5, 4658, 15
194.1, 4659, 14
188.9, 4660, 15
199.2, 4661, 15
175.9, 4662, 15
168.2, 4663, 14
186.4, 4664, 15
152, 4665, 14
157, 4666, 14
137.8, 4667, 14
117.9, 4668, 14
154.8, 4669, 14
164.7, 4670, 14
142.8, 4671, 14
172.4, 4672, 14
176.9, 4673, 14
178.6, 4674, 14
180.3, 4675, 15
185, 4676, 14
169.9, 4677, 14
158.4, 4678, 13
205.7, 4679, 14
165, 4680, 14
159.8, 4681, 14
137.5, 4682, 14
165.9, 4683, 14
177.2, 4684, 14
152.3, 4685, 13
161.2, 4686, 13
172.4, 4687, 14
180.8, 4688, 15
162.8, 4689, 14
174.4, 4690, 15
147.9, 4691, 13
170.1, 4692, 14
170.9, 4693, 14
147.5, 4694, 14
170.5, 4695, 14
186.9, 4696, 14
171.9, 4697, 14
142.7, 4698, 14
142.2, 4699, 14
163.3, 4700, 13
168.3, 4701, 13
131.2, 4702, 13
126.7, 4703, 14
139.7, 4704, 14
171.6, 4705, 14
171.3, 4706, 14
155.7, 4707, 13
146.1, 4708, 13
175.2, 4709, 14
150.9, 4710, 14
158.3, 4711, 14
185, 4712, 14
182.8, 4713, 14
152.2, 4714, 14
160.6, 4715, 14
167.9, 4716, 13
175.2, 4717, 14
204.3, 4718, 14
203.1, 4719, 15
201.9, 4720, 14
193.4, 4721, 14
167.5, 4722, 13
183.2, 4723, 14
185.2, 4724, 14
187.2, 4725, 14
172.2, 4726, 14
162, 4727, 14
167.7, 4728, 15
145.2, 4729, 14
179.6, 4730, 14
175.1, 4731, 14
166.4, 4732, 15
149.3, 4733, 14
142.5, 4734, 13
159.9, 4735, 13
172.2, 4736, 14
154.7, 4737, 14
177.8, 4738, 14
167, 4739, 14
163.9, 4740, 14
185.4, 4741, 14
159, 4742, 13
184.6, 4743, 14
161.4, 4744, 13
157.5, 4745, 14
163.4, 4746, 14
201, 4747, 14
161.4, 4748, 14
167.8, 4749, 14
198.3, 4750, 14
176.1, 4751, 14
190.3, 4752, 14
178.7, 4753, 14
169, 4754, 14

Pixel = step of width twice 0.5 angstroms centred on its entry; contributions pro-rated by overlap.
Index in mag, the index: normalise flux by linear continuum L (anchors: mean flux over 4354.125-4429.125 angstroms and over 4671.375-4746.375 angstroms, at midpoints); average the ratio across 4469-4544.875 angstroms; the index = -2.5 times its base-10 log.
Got -0.10 mag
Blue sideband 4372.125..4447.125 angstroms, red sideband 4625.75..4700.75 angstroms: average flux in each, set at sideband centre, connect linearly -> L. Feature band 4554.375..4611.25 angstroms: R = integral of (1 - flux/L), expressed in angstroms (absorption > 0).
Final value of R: -4.2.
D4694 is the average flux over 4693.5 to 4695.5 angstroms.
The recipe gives 159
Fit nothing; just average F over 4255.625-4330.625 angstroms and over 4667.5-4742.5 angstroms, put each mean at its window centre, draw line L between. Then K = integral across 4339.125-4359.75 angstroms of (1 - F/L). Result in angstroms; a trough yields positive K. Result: -4.27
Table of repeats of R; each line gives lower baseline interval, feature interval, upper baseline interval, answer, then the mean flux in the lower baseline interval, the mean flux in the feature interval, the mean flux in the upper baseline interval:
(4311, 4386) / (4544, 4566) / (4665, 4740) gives -1.92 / 125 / 162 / 166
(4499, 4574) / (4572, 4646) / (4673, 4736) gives -2.38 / 162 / 170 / 167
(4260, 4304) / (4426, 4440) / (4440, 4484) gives 0.18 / 94.5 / 134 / 143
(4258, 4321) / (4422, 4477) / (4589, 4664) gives -3.40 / 95.8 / 140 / 172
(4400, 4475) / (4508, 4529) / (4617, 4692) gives -1.93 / 136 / 162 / 169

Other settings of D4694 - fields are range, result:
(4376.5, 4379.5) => 148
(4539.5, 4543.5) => 155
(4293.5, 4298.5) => 101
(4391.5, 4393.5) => 148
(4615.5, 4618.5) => 163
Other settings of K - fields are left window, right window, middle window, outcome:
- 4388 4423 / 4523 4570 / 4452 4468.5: 1.0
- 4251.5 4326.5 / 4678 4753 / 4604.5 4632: -4.1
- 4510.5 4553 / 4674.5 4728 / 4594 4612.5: -0.7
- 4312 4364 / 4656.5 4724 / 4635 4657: -1.0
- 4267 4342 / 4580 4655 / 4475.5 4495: -2.5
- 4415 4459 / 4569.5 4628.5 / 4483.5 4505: -1.6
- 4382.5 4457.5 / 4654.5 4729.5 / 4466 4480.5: -2.2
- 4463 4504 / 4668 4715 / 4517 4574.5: -1.1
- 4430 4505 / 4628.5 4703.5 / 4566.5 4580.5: -0.6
